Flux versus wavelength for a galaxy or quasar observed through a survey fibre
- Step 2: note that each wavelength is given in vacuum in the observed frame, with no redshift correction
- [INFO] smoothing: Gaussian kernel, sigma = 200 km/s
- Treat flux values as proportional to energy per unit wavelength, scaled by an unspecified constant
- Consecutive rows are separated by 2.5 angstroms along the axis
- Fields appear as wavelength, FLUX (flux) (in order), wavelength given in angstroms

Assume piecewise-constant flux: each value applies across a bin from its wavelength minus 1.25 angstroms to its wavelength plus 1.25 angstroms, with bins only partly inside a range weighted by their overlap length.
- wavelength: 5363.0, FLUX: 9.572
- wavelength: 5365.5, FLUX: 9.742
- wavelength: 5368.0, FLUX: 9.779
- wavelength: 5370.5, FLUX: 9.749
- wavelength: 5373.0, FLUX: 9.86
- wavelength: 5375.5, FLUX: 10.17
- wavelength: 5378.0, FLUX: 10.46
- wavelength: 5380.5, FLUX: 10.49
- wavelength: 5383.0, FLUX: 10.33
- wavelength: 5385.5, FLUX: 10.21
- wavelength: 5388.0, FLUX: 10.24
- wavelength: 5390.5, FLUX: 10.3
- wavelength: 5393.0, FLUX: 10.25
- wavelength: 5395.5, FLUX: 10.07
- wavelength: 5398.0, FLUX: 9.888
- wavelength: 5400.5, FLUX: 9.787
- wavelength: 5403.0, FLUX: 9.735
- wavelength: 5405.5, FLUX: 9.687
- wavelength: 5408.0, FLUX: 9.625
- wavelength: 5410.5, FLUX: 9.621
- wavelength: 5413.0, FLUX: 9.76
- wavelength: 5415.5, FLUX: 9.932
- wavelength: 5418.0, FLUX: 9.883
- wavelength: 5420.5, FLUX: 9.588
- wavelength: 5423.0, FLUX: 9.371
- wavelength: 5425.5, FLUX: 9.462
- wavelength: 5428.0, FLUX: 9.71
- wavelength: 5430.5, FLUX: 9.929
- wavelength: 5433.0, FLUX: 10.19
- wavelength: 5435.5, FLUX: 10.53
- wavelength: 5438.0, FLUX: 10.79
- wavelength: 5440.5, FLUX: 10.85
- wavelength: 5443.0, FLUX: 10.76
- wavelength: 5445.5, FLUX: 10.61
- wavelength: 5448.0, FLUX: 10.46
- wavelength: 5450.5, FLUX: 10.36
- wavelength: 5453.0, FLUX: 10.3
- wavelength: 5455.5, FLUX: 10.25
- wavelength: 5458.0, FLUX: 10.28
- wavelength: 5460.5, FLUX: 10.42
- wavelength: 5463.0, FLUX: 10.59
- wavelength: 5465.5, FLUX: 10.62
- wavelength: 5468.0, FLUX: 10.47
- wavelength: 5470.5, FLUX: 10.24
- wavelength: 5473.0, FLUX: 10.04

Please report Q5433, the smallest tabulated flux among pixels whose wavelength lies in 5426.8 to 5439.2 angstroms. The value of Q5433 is 9.71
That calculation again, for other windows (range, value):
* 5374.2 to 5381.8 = 10.17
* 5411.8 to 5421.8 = 9.588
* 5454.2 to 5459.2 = 10.25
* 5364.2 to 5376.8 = 9.742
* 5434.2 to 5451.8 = 10.36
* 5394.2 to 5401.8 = 9.787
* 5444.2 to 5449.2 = 10.46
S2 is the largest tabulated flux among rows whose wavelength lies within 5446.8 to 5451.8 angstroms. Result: 10.46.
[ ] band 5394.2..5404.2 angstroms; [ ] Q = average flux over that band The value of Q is 9.87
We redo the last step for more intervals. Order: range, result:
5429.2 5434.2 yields 10.1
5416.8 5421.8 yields 9.73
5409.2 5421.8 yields 9.75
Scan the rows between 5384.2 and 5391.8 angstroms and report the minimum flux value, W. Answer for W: 10.21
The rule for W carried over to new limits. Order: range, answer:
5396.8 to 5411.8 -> 9.621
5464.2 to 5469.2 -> 10.47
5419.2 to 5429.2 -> 9.371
